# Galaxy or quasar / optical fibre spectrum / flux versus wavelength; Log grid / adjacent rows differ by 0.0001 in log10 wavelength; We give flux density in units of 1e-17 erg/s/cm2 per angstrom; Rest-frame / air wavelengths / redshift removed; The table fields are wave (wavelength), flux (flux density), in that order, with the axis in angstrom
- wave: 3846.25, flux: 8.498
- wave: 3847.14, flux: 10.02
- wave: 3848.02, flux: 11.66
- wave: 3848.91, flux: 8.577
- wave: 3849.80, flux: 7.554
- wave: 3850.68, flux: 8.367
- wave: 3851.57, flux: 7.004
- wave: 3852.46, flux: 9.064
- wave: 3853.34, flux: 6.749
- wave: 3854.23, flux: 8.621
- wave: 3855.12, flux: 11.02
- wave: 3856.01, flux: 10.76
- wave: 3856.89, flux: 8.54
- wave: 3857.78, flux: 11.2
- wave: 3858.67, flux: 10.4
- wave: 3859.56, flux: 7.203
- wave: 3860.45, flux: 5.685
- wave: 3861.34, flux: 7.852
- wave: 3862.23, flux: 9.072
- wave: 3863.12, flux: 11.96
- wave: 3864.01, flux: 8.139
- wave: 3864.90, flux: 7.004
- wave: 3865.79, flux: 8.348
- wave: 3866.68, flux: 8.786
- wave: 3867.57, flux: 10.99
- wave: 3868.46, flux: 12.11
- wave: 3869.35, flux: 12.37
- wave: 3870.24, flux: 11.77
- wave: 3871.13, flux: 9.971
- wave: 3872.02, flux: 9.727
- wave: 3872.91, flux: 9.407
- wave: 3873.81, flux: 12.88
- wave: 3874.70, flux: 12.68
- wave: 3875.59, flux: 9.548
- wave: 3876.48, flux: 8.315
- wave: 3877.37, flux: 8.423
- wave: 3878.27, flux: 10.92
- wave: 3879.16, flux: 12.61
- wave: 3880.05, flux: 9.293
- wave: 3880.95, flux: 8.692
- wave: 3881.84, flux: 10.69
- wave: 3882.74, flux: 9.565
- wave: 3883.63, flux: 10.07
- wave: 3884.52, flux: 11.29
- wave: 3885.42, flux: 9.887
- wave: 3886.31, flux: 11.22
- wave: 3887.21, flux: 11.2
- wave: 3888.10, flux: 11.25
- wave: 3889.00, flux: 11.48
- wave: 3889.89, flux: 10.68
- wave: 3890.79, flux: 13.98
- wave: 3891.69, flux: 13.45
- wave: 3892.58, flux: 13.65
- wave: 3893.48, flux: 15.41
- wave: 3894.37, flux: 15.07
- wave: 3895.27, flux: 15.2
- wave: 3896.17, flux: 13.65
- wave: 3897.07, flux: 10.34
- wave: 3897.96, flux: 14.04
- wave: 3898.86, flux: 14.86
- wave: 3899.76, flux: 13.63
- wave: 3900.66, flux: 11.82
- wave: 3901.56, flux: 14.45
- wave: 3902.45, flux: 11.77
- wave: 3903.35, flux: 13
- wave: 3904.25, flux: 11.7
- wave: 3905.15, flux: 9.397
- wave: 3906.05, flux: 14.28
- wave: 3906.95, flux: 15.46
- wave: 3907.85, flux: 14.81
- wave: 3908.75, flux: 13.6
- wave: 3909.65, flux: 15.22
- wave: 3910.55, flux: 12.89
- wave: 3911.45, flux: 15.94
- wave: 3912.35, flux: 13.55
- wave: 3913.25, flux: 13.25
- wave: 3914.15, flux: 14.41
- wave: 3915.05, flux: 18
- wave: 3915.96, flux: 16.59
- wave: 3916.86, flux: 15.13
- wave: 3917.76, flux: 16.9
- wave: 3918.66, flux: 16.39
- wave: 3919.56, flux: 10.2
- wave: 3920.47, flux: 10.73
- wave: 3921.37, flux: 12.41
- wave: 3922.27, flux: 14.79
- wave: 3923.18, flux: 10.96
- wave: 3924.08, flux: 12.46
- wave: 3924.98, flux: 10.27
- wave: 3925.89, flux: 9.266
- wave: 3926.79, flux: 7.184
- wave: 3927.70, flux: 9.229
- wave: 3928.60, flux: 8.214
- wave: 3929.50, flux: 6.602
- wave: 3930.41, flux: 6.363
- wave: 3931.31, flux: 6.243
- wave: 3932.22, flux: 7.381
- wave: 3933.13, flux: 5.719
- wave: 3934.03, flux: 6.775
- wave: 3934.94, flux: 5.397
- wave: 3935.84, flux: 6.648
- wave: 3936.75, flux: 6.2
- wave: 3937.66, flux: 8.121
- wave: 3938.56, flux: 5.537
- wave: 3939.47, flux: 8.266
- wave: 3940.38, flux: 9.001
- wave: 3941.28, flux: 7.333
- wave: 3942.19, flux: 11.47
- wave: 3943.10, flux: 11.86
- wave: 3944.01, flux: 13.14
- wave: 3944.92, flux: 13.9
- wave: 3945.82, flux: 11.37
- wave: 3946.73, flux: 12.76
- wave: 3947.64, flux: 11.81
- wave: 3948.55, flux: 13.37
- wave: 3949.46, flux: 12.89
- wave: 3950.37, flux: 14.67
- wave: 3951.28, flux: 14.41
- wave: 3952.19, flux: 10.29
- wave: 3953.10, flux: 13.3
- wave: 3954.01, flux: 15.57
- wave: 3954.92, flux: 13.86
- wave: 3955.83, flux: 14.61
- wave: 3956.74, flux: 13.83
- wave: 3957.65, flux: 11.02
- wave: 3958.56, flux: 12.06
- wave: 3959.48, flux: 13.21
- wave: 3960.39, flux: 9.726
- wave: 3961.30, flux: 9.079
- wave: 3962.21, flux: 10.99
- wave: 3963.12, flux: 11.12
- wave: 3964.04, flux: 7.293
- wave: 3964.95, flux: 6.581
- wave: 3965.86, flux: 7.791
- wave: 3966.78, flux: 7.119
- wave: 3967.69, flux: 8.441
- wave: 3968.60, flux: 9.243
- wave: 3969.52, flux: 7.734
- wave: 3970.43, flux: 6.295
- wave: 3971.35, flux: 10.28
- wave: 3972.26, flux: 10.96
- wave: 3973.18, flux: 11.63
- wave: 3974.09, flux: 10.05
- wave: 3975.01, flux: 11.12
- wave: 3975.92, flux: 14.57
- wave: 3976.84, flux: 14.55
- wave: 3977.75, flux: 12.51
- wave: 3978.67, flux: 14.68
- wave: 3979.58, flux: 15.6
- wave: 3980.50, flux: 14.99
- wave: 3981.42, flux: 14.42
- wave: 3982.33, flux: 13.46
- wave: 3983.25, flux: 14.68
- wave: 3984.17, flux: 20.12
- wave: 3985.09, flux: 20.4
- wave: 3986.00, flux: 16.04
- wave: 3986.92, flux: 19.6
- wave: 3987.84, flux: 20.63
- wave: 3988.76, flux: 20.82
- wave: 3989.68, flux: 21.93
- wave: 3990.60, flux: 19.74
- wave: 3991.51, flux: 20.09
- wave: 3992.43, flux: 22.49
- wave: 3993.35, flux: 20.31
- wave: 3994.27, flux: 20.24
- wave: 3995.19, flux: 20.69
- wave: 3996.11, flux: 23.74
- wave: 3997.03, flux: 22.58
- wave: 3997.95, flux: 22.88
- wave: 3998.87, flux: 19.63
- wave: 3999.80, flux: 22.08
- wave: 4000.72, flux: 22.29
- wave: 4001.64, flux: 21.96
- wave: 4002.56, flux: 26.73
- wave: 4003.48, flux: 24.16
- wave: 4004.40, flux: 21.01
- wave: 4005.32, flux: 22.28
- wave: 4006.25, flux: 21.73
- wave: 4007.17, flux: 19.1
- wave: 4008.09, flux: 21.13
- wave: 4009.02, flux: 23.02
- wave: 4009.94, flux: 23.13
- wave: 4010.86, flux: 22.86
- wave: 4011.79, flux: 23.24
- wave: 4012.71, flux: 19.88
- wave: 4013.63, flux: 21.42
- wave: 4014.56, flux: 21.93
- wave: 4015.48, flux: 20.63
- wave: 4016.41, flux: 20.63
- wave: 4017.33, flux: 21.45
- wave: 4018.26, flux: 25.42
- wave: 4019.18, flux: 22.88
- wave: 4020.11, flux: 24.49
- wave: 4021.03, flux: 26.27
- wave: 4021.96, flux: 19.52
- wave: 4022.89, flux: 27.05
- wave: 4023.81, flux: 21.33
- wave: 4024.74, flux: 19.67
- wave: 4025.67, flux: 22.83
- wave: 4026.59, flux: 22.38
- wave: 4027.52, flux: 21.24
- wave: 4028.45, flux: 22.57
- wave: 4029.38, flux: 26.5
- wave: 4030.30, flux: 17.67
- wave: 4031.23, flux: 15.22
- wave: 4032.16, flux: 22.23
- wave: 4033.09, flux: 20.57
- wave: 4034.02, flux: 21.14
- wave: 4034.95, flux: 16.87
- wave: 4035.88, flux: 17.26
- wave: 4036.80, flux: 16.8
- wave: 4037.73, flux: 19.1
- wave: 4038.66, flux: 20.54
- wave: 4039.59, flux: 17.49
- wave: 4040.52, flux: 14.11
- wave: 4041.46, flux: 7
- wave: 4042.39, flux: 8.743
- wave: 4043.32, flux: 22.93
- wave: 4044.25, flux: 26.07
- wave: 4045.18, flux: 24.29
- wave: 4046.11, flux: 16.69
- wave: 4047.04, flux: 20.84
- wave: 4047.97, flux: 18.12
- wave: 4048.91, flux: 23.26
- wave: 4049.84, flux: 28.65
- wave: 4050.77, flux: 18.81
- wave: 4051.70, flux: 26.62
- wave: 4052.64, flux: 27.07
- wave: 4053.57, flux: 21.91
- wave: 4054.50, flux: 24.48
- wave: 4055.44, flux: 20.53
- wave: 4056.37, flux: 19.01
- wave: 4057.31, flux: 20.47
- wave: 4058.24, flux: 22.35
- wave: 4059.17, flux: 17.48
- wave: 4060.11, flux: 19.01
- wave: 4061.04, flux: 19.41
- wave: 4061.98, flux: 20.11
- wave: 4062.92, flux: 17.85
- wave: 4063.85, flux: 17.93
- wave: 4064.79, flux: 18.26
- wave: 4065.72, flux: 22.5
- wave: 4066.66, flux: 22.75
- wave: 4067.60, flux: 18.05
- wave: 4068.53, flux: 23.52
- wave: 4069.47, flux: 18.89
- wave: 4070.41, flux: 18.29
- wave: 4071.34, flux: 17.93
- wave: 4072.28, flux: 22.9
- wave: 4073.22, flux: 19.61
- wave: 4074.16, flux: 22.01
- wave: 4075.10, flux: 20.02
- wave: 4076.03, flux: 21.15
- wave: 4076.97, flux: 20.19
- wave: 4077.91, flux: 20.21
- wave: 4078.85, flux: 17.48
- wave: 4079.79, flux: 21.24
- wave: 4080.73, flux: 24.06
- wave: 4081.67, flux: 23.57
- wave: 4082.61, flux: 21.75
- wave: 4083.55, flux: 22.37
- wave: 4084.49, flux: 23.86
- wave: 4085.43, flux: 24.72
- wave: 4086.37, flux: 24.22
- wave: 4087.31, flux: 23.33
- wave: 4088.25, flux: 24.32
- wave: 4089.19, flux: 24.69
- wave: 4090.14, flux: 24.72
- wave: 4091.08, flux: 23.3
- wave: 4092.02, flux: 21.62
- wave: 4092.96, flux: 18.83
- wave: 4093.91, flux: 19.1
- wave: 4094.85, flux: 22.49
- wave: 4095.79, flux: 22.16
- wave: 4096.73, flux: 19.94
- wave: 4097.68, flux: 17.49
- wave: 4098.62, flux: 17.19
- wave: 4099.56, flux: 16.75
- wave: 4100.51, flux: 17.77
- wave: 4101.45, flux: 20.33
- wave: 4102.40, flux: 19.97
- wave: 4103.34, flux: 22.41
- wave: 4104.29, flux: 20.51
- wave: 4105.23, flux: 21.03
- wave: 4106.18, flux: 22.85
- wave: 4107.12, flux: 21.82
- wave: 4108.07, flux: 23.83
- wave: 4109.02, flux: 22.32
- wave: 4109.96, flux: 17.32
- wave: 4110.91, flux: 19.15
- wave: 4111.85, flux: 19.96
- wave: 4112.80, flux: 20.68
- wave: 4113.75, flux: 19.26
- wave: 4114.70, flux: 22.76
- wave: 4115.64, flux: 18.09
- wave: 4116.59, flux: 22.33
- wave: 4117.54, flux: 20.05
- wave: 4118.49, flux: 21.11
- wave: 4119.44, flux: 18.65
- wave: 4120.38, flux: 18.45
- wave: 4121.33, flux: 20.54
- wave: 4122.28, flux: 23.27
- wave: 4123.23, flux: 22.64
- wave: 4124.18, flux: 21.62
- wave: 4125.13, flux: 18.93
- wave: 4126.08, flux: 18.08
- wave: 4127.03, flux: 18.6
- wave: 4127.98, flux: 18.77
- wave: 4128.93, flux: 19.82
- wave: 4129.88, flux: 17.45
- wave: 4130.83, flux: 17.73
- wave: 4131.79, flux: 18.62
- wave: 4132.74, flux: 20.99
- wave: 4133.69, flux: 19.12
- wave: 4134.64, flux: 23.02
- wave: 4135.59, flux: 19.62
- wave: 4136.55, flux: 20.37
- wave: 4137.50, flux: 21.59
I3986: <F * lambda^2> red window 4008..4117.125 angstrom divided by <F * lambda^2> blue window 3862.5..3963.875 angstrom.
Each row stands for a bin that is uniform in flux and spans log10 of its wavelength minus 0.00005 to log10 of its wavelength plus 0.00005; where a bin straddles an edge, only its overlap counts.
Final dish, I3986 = 1.97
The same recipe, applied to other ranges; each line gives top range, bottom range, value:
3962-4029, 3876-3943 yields 1.69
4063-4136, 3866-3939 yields 2.00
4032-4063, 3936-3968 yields 1.92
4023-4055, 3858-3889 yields 2.22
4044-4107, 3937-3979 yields 2.04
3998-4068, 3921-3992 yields 1.85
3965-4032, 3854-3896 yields 1.89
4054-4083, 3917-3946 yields 2.28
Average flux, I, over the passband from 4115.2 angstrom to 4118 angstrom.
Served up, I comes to 20.2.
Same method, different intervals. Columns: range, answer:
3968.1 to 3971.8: 8.38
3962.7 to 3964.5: 9.14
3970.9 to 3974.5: 10.8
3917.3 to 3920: 14.6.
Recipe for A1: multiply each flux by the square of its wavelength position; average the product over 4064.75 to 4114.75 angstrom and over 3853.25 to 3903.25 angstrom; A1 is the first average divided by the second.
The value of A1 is 2.14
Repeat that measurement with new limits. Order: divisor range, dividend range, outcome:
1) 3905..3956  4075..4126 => 1.99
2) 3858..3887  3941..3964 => 1.29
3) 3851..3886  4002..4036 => 2.43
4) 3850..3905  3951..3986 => 1.17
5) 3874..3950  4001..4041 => 1.96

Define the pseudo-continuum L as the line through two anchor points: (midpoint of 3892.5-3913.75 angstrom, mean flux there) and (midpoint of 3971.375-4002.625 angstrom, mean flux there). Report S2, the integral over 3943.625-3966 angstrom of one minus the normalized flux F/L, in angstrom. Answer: 5.87 angstrom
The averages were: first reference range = 13.6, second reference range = 18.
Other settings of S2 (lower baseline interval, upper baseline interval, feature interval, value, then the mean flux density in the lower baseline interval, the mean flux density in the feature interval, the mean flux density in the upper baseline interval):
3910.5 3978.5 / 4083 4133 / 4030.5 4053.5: -3.84 angstrom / 10.9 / 19.6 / 20.7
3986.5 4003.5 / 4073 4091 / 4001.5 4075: 3.67 angstrom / 21.7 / 20.9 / 22.4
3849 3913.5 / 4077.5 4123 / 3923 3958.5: 9.53 angstrom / 11.2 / 10.2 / 21.1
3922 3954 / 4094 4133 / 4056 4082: -4.05 angstrom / 9.86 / 20.2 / 20.1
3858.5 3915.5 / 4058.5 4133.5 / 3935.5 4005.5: 4.81 angstrom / 11.7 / 14.4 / 20.6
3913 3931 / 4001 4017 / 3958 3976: 7.84 angstrom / 11.9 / 9.67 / 22.1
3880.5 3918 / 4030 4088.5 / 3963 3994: 5.03 angstrom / 13.1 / 14.1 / 20.4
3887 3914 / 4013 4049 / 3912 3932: 3.73 angstrom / 13.3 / 11.7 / 20.4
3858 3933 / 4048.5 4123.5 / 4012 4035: -4.94 angstrom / 11.5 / 21.8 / 21.1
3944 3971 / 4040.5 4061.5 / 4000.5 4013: -4.89 angstrom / 11.2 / 22.4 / 20.5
